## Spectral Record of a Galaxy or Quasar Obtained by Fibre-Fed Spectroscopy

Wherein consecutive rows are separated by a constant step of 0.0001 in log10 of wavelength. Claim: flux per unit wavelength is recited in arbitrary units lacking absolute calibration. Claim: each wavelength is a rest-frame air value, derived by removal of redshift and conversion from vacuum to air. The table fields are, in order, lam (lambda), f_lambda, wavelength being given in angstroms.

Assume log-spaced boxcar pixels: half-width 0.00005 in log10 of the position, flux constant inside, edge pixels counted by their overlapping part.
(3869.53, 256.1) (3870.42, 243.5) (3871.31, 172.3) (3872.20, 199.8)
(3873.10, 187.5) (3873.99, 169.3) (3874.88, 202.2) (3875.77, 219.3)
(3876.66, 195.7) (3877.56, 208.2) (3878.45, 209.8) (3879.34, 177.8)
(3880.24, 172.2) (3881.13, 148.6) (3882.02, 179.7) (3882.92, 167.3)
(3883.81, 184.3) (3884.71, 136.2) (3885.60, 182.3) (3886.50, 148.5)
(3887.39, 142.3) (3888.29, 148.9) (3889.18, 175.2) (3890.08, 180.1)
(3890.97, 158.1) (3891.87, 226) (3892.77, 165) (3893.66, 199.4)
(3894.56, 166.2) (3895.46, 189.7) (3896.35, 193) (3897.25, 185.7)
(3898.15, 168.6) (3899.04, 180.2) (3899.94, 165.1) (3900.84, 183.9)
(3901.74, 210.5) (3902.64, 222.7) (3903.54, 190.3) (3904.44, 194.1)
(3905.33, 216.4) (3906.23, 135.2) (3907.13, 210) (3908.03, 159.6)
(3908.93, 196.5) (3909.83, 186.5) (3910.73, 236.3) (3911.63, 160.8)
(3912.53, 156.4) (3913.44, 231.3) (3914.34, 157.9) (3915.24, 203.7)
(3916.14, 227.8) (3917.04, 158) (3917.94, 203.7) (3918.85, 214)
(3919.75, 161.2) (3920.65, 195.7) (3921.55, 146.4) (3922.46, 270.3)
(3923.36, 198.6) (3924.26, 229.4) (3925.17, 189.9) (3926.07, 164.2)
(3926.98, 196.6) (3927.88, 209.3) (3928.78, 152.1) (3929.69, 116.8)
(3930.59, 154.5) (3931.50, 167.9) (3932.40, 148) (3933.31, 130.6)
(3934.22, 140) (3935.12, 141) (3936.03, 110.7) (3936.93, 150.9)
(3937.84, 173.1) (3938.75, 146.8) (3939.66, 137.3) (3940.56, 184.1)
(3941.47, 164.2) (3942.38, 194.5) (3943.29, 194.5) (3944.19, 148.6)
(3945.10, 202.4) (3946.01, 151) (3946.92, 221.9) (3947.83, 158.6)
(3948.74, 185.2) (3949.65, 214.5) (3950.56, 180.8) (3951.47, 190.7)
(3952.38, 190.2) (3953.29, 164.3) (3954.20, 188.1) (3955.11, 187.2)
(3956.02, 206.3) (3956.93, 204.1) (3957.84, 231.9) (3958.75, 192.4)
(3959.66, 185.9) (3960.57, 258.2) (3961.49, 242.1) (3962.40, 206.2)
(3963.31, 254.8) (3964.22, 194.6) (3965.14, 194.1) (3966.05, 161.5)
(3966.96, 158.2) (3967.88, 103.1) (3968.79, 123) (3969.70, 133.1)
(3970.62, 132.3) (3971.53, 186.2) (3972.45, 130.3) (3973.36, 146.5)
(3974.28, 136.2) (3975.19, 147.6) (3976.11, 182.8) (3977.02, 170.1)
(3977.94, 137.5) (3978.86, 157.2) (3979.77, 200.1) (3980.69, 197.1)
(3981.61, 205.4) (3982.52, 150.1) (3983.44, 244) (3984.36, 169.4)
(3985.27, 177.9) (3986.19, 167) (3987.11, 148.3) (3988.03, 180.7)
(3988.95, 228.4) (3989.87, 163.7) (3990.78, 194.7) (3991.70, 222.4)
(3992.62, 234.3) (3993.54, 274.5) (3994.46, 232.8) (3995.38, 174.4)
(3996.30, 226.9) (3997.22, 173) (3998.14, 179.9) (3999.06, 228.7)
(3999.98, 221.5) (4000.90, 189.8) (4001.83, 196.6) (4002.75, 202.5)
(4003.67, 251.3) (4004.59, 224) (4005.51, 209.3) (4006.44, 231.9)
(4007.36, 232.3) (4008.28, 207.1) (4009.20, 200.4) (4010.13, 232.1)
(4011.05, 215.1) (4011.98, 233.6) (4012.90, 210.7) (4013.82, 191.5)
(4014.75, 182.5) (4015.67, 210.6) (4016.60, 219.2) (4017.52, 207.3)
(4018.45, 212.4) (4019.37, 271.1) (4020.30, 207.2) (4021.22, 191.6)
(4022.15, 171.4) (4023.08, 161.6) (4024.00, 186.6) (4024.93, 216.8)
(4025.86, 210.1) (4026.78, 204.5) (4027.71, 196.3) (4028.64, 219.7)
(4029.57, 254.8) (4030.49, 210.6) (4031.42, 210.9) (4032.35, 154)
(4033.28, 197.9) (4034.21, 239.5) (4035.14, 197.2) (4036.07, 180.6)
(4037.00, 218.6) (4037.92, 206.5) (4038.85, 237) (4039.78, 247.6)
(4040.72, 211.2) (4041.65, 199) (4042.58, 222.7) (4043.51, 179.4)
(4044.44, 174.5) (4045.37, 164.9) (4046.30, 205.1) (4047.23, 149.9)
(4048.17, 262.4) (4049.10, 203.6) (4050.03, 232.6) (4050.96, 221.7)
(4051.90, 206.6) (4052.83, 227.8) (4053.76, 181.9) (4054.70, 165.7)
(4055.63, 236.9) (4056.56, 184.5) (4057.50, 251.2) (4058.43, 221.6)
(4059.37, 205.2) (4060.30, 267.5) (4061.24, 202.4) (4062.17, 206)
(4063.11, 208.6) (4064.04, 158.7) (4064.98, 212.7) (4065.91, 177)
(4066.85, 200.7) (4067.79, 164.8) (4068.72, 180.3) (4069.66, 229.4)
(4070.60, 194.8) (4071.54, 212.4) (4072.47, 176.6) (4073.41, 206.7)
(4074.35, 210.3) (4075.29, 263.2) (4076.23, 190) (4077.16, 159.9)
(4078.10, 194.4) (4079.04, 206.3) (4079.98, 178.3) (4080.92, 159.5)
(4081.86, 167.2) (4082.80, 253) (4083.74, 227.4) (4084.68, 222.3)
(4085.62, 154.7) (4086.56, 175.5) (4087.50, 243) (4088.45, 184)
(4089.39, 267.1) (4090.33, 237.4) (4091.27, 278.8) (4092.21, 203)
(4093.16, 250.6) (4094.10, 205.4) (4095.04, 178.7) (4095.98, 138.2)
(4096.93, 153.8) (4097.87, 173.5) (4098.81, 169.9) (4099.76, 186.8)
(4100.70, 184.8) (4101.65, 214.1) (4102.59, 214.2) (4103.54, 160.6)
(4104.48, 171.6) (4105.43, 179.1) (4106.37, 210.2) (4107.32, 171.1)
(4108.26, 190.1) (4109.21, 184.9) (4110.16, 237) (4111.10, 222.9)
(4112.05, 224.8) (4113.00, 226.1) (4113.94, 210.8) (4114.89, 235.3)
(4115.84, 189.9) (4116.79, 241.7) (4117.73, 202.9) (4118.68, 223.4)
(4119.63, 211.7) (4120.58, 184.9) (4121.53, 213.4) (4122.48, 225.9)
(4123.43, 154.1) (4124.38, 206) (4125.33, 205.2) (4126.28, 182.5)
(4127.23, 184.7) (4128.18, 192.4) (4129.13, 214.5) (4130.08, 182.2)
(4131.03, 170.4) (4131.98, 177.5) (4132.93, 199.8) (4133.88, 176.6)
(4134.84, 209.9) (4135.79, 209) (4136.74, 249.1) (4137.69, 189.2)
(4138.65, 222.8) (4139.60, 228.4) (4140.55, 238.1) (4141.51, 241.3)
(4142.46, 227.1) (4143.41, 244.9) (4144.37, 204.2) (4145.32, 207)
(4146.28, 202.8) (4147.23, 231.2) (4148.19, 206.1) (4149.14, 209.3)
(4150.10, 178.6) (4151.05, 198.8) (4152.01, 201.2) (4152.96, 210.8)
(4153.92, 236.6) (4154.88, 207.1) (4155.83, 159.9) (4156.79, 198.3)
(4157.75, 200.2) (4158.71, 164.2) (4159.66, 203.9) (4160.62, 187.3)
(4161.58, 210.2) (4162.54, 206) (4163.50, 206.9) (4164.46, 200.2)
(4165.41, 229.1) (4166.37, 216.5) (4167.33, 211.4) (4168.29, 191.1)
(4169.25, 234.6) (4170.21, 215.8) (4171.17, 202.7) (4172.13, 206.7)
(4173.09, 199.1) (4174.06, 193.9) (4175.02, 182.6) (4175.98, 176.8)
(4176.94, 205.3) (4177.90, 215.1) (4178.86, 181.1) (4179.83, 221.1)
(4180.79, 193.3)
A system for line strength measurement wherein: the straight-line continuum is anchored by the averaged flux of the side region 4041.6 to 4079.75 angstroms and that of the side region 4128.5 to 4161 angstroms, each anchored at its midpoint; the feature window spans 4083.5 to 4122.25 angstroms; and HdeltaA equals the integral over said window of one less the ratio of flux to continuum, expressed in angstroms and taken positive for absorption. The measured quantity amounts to 0.1 angstroms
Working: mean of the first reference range 203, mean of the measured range 204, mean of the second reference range 206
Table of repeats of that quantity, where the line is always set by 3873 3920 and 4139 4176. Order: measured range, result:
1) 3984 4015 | -2.1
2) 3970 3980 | 1.9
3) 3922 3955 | 2.4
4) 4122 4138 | 0.7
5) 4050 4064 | -1.0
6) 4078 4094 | -0.9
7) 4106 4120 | -0.6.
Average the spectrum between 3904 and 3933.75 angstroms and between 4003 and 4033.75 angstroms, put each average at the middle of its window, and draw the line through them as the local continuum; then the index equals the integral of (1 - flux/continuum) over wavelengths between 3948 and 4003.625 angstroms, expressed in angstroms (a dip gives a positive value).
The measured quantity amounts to 3.1 angstroms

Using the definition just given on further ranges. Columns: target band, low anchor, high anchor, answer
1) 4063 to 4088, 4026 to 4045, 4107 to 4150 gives 1.3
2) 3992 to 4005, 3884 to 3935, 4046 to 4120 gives -1.5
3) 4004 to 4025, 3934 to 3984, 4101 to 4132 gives -2.8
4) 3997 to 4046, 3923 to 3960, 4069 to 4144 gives -4.9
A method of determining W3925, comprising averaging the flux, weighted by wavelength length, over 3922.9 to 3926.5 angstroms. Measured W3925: 196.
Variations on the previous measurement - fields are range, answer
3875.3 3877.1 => 208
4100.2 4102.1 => 199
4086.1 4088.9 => 201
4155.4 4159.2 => 181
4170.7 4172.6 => 205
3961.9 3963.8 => 231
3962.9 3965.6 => 214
